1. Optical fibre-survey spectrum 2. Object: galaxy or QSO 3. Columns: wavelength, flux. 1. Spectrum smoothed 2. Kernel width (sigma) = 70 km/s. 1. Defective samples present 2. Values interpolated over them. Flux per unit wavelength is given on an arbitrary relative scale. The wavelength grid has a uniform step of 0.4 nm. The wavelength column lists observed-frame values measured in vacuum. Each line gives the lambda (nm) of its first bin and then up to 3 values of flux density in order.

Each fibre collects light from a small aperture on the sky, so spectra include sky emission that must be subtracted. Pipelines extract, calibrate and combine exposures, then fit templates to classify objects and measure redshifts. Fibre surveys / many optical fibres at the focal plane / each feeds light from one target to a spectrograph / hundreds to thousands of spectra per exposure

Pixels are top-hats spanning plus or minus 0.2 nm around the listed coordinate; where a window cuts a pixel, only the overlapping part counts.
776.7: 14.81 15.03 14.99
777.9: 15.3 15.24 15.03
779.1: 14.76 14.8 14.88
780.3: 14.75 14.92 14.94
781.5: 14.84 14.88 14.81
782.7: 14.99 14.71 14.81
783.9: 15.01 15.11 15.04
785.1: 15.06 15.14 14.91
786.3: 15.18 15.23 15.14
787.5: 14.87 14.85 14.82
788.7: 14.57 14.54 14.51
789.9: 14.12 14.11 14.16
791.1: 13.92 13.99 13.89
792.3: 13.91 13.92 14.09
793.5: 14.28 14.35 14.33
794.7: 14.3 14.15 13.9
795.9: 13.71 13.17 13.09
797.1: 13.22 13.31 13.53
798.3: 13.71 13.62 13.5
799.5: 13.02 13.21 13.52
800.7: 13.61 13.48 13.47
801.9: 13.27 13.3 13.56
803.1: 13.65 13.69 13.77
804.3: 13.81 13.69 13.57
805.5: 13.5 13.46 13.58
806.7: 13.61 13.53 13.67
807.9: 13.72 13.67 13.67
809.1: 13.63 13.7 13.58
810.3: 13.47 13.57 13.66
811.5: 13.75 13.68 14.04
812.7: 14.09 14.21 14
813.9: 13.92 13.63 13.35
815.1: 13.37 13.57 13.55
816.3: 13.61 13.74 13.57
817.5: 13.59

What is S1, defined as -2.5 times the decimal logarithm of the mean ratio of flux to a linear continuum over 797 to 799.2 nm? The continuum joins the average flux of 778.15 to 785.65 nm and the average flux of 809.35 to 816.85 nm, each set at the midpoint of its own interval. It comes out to 0.06 mag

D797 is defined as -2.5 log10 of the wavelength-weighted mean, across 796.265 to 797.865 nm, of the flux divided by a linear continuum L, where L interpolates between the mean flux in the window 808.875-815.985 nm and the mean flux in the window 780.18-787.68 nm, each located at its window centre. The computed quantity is 0.09 mag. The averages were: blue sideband 15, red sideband 13.7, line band 13.2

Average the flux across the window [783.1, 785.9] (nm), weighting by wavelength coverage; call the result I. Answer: 15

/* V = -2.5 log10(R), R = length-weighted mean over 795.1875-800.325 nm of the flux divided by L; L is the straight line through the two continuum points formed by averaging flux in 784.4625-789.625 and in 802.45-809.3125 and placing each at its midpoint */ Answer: 0.06 mag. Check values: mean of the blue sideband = 14.9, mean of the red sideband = 13.6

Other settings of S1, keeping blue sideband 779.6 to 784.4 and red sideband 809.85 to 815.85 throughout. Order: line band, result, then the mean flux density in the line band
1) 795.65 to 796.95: 0.079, 13.3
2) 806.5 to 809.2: 0.021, 13.6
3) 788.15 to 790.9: 0.015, 14.4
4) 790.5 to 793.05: 0.041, 14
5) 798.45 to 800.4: 0.067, 13.4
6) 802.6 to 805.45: 0.030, 13.7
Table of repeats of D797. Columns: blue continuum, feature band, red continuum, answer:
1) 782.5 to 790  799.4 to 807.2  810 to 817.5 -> 0.05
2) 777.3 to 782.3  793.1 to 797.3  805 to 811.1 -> 0.03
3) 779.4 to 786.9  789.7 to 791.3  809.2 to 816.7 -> 0.04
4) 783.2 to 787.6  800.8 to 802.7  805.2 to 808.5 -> 0.04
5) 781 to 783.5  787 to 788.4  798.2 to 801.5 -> -0.04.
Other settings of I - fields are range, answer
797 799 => 13.5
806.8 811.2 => 13.6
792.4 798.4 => 13.8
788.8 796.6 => 14.1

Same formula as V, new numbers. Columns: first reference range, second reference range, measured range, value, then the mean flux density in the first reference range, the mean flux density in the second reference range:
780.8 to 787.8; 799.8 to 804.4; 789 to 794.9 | 0.015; 15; 13.5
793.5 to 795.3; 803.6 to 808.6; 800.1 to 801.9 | 0.034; 14.3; 13.6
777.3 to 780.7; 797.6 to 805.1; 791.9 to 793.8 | 0.002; 15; 13.5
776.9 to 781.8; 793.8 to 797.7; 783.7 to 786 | -0.037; 15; 13.7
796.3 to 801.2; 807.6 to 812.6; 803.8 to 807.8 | -0.003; 13.4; 13.7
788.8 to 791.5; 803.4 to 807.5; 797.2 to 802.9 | 0.032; 14.2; 13.6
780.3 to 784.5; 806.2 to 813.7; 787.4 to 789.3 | -0.006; 14.9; 13.7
